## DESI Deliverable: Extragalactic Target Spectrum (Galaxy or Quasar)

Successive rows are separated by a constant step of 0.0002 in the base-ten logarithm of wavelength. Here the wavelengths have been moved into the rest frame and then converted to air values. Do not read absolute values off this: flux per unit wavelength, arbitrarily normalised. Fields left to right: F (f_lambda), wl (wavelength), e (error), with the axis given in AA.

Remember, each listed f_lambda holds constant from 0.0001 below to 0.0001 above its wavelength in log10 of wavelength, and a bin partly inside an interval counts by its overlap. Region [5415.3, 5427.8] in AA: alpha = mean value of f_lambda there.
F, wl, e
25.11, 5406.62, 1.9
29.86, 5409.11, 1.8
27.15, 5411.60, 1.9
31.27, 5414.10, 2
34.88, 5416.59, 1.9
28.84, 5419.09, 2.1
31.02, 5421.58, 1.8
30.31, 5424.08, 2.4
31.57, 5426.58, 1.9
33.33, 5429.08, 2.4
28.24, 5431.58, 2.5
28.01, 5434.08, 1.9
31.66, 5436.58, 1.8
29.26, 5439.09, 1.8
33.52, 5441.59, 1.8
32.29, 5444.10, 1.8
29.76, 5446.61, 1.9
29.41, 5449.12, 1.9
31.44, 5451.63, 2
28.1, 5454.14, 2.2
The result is 31.3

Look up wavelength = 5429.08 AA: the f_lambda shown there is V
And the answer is 33.33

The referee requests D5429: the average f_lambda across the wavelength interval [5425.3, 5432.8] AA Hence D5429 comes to 31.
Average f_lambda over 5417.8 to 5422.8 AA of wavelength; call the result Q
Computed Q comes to 30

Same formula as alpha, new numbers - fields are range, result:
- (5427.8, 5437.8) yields 30.3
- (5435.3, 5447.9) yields 31.3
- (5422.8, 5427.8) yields 30.9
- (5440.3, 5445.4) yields 32.8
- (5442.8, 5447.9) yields 31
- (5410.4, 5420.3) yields 30.5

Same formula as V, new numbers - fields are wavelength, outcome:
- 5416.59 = 34.88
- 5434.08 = 28.01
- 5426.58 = 31.57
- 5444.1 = 32.29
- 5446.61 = 29.76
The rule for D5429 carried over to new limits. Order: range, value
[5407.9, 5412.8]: 28.5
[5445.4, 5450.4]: 29.6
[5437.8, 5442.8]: 31.4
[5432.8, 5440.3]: 29.6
